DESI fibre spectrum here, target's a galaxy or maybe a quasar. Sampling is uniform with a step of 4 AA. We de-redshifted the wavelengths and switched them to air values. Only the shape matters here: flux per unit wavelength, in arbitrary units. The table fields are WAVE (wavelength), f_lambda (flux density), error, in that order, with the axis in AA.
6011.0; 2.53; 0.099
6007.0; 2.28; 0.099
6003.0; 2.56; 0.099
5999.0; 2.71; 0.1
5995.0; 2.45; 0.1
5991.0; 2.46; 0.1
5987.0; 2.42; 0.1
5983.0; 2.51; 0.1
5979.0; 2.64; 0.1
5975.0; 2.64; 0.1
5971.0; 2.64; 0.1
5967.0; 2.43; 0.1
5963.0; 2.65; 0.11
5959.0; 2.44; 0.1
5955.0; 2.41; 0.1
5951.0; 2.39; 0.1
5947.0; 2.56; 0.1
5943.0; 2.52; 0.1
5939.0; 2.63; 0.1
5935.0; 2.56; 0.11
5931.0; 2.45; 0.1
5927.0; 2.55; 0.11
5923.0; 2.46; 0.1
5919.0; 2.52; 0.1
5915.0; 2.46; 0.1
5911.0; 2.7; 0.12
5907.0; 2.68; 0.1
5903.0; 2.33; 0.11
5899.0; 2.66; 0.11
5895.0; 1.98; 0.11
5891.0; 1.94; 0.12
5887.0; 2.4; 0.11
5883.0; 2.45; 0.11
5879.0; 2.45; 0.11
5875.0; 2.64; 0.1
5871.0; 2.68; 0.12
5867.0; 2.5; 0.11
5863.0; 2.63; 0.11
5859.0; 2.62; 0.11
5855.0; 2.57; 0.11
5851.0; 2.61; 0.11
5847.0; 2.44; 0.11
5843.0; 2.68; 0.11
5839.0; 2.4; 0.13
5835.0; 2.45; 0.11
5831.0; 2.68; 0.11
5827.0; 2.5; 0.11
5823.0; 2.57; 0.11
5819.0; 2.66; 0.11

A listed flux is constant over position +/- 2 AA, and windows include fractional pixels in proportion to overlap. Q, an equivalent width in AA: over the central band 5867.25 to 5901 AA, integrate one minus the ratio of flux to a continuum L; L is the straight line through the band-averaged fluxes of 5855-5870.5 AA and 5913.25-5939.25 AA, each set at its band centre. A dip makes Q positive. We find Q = 2.10 AA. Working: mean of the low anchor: 2.59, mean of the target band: 2.41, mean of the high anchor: 2.51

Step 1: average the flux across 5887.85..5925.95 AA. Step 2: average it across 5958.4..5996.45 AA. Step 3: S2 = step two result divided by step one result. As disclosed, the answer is 1.05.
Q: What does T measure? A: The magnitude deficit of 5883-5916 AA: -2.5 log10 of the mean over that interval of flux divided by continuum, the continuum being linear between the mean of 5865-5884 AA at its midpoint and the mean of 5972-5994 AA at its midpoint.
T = 0.07 mag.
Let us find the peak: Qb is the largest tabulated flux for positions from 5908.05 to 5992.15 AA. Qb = 2.7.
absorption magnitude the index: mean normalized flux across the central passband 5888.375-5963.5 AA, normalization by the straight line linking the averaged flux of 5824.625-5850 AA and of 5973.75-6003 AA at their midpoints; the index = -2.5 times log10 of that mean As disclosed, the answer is 0.033 mag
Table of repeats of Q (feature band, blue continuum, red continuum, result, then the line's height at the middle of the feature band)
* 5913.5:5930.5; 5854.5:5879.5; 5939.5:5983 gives 0.4 AA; 2.56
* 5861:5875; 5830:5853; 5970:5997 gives -0.4 AA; 2.54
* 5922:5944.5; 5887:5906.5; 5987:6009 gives -1.7 AA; 2.35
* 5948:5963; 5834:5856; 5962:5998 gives 0.5 AA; 2.54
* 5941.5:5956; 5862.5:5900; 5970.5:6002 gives 0.2 AA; 2.51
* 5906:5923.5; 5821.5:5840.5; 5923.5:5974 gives -0.3 AA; 2.52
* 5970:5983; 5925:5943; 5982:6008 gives -0.6 AA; 2.51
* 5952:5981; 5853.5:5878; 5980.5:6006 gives -0.2 AA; 2.53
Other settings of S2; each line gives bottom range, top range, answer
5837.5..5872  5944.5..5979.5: 0.98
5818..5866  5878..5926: 0.94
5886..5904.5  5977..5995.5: 1.11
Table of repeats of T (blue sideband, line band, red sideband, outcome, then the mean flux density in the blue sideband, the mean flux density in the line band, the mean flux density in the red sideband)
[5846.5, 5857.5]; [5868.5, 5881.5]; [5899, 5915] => -0.008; 2.56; 2.58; 2.57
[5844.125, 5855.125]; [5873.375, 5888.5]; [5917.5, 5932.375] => 0.018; 2.55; 2.48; 2.5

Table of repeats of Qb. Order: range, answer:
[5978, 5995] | 2.64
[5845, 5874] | 2.68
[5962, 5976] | 2.65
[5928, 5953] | 2.63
